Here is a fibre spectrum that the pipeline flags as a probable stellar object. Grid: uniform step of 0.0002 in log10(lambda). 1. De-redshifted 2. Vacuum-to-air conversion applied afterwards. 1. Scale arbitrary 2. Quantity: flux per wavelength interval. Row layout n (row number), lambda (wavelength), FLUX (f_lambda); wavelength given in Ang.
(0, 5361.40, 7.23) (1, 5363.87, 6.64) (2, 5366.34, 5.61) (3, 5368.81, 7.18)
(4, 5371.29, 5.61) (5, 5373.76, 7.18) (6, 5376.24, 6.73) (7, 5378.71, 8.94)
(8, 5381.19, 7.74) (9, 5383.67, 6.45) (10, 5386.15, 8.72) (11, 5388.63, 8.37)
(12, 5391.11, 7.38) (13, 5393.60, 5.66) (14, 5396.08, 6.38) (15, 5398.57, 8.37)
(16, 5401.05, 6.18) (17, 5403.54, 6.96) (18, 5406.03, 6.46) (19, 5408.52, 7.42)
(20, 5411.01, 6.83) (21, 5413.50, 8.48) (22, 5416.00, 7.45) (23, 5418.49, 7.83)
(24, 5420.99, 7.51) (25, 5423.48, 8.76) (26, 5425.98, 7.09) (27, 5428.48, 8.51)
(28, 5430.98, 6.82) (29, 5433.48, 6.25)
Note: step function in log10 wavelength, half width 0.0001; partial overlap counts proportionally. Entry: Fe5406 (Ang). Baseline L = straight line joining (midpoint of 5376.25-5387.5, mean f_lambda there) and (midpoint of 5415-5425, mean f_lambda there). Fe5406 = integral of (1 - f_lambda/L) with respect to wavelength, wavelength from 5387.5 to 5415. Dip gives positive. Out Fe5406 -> 2.5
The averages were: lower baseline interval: 7.83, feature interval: 7.13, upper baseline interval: 7.88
